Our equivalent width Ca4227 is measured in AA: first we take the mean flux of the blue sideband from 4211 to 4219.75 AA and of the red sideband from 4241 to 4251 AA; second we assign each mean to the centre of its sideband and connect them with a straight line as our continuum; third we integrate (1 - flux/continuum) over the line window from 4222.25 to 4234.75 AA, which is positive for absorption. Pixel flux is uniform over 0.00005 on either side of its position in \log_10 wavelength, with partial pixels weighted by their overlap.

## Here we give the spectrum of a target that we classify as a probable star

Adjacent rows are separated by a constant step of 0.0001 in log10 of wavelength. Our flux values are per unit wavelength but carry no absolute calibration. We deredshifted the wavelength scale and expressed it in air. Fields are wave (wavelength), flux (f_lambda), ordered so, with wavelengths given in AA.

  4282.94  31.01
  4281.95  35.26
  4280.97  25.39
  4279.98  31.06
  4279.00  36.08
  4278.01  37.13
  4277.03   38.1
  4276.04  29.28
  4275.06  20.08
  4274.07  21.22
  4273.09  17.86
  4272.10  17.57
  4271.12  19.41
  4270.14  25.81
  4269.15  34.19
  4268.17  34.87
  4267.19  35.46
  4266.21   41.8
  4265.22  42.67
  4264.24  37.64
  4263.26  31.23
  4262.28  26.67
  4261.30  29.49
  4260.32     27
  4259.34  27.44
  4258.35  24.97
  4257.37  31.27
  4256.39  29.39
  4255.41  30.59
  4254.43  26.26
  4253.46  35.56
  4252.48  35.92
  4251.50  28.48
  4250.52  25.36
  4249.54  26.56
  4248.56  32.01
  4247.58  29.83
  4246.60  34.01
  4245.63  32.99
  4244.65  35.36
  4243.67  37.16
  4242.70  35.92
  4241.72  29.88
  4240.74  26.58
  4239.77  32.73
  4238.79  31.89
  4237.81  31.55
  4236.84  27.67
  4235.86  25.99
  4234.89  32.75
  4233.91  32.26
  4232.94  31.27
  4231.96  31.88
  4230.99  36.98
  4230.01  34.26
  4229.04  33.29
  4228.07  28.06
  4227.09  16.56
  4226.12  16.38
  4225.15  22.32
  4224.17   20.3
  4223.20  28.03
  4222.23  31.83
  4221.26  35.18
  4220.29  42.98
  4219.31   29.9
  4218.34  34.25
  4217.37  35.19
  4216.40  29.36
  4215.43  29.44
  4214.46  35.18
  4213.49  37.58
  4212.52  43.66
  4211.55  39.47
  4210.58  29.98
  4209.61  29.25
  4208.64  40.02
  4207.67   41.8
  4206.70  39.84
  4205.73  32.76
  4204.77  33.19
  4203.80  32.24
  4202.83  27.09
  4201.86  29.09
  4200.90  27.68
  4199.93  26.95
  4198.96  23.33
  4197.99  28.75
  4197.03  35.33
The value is 2.1 AA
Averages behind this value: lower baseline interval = 34.9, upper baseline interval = 31.8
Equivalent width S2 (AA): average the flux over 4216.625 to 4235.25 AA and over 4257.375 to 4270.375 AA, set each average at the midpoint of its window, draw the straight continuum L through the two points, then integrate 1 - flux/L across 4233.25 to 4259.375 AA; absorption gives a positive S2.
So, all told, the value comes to 0.4 AA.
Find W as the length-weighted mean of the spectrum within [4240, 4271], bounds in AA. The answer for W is 31.6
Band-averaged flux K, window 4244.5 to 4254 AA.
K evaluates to 31.5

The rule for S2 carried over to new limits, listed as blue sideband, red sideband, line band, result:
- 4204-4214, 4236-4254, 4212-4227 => 1.8 AA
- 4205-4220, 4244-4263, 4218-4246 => 1.9 AA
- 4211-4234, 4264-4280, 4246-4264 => 0.7 AA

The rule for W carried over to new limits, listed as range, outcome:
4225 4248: 30.4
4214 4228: 29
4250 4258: 30.3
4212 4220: 34.5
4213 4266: 30.9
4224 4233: 27.2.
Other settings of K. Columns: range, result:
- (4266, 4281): 29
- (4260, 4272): 31.8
